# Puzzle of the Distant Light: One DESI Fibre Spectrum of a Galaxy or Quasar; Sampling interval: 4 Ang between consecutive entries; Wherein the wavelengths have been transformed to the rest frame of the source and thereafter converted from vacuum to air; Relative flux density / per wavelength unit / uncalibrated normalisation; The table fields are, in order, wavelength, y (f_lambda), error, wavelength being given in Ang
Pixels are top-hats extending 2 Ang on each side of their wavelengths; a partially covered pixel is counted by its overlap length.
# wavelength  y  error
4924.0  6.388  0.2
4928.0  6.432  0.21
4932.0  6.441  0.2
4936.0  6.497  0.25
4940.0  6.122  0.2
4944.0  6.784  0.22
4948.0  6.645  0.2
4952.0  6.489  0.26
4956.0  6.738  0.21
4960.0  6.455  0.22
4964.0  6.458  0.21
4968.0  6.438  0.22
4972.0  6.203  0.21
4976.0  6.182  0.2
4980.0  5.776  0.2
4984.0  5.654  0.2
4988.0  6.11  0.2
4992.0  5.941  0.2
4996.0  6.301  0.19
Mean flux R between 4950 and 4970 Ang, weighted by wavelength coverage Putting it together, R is 6.52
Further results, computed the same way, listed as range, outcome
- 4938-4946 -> 6.45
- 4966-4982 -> 6.15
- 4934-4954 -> 6.51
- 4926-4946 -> 6.46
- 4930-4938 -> 6.47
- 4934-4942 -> 6.31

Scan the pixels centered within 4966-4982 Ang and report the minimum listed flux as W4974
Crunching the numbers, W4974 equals 5.776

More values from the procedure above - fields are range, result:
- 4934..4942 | 6.122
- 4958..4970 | 6.438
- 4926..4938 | 6.432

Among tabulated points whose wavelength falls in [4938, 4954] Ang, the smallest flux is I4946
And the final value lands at 6.122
